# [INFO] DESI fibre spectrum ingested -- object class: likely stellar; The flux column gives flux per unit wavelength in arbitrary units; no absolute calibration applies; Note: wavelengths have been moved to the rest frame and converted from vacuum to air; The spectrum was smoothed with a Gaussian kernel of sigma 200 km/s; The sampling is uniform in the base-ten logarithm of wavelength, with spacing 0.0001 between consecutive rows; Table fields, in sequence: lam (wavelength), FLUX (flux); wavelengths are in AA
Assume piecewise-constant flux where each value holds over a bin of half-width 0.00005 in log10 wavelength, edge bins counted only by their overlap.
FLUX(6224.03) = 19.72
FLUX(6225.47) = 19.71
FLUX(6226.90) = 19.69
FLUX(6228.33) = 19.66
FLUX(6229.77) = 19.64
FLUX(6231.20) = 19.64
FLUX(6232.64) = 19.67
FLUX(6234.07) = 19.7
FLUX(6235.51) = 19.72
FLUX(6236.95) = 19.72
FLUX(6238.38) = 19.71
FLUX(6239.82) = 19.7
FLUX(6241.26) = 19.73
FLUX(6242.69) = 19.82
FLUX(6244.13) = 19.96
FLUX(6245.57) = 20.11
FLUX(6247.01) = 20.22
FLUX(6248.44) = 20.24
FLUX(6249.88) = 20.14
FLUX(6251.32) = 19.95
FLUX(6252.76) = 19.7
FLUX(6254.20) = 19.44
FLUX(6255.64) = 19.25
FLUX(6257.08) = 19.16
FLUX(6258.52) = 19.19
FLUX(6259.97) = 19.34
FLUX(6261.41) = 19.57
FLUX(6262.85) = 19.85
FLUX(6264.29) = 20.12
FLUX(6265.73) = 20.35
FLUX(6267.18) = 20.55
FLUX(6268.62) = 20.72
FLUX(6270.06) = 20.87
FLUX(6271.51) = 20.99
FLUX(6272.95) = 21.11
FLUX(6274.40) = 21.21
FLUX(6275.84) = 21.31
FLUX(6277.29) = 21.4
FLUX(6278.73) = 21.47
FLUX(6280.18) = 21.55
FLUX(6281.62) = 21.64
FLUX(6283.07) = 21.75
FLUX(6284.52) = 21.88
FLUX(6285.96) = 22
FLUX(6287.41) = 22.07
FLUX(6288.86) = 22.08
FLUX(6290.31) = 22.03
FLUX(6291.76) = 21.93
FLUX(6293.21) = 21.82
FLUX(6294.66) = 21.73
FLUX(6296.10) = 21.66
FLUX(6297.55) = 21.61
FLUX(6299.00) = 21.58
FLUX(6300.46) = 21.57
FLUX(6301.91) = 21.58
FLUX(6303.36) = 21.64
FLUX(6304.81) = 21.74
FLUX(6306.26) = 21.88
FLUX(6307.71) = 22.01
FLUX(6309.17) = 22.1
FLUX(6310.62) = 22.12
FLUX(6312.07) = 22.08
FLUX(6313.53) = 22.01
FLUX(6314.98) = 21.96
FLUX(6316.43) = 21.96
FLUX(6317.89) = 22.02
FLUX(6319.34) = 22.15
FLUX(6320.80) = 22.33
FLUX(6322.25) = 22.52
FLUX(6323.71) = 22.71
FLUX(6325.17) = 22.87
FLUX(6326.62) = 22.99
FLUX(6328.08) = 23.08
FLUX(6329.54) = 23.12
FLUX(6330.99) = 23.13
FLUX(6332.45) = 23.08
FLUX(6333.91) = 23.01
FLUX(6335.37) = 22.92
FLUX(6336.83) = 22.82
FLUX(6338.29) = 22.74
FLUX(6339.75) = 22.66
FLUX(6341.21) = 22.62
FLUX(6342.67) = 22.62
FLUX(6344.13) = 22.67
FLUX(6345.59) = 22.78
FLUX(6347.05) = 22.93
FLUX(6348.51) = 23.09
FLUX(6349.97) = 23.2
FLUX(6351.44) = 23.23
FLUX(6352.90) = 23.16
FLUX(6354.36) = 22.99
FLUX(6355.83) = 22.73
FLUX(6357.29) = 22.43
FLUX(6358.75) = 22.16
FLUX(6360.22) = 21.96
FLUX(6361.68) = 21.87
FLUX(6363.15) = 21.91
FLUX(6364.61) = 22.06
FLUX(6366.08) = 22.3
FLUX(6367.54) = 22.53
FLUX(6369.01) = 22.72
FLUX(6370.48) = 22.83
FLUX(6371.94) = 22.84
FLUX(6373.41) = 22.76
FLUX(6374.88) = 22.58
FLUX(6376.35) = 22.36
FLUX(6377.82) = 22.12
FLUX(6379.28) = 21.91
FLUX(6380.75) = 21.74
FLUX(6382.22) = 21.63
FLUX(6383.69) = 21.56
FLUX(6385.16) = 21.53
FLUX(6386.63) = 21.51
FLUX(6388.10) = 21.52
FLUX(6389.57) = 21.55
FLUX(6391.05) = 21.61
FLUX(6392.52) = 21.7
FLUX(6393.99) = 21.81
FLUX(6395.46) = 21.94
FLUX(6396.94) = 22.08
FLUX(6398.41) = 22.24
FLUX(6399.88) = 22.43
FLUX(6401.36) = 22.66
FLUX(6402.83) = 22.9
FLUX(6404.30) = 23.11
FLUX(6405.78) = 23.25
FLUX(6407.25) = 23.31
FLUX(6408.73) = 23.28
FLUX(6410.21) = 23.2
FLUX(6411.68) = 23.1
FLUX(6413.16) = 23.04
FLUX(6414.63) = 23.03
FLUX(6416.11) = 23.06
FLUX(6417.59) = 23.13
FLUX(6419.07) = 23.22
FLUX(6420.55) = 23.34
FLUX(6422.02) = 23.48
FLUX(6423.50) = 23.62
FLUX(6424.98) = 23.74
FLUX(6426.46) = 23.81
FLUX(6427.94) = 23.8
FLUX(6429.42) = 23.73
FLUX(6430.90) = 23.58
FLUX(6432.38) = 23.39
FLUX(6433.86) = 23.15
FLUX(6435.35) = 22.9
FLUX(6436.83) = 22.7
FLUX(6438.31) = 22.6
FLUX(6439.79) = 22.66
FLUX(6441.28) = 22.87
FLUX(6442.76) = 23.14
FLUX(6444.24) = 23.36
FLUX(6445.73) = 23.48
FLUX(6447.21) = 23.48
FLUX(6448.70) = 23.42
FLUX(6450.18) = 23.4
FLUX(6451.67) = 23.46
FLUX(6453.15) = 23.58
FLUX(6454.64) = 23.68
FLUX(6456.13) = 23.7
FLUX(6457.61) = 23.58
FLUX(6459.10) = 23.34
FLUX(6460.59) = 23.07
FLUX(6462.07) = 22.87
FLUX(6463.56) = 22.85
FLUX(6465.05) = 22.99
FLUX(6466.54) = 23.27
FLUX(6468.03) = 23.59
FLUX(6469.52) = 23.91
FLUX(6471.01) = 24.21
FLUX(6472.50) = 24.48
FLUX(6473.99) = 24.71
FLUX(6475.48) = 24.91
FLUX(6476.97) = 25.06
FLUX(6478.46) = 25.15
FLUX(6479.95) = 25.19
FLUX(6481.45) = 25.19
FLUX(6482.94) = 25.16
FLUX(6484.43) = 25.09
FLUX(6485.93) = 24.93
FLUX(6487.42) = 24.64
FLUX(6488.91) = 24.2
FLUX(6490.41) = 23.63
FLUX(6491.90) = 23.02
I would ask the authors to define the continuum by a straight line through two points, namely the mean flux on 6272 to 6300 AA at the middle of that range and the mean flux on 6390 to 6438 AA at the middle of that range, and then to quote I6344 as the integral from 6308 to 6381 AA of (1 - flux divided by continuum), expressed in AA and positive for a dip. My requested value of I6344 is -1.0 AA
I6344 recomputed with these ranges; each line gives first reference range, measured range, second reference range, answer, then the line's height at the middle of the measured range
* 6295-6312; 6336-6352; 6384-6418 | -0.56 AA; 22.1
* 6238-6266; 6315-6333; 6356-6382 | -1.10 AA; 21.3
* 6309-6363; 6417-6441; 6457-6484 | 0.35 AA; 23.6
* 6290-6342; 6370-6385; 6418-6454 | 0.41 AA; 22.8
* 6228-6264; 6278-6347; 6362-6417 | -4.22 AA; 20.9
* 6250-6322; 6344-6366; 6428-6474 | -0.47 AA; 22.1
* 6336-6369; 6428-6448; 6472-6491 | 0.74 AA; 24.1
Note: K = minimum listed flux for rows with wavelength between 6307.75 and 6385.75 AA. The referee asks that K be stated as 21.53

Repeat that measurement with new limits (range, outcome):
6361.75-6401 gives 21.51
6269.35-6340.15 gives 20.87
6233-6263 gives 19.16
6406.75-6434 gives 23.03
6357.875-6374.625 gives 21.87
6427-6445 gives 22.6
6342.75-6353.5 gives 22.67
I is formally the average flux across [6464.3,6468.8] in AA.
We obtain 23.3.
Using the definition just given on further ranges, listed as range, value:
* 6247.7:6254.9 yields 19.9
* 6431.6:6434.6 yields 23.3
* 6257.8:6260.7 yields 19.2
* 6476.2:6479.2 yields 25.1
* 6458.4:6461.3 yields 23.2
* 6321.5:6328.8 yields 22.8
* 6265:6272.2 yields 20.7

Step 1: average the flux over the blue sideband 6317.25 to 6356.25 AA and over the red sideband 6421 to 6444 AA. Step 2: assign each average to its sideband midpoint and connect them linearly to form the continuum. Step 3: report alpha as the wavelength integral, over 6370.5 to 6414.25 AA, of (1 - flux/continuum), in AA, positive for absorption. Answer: 1.4 AA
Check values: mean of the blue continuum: 22.8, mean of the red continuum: 23.3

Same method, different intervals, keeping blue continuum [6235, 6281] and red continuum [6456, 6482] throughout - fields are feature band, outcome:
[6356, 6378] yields -0.21 AA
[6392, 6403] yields 0.25 AA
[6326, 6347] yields -1.22 AA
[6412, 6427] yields -0.14 AA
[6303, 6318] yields -0.58 AA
